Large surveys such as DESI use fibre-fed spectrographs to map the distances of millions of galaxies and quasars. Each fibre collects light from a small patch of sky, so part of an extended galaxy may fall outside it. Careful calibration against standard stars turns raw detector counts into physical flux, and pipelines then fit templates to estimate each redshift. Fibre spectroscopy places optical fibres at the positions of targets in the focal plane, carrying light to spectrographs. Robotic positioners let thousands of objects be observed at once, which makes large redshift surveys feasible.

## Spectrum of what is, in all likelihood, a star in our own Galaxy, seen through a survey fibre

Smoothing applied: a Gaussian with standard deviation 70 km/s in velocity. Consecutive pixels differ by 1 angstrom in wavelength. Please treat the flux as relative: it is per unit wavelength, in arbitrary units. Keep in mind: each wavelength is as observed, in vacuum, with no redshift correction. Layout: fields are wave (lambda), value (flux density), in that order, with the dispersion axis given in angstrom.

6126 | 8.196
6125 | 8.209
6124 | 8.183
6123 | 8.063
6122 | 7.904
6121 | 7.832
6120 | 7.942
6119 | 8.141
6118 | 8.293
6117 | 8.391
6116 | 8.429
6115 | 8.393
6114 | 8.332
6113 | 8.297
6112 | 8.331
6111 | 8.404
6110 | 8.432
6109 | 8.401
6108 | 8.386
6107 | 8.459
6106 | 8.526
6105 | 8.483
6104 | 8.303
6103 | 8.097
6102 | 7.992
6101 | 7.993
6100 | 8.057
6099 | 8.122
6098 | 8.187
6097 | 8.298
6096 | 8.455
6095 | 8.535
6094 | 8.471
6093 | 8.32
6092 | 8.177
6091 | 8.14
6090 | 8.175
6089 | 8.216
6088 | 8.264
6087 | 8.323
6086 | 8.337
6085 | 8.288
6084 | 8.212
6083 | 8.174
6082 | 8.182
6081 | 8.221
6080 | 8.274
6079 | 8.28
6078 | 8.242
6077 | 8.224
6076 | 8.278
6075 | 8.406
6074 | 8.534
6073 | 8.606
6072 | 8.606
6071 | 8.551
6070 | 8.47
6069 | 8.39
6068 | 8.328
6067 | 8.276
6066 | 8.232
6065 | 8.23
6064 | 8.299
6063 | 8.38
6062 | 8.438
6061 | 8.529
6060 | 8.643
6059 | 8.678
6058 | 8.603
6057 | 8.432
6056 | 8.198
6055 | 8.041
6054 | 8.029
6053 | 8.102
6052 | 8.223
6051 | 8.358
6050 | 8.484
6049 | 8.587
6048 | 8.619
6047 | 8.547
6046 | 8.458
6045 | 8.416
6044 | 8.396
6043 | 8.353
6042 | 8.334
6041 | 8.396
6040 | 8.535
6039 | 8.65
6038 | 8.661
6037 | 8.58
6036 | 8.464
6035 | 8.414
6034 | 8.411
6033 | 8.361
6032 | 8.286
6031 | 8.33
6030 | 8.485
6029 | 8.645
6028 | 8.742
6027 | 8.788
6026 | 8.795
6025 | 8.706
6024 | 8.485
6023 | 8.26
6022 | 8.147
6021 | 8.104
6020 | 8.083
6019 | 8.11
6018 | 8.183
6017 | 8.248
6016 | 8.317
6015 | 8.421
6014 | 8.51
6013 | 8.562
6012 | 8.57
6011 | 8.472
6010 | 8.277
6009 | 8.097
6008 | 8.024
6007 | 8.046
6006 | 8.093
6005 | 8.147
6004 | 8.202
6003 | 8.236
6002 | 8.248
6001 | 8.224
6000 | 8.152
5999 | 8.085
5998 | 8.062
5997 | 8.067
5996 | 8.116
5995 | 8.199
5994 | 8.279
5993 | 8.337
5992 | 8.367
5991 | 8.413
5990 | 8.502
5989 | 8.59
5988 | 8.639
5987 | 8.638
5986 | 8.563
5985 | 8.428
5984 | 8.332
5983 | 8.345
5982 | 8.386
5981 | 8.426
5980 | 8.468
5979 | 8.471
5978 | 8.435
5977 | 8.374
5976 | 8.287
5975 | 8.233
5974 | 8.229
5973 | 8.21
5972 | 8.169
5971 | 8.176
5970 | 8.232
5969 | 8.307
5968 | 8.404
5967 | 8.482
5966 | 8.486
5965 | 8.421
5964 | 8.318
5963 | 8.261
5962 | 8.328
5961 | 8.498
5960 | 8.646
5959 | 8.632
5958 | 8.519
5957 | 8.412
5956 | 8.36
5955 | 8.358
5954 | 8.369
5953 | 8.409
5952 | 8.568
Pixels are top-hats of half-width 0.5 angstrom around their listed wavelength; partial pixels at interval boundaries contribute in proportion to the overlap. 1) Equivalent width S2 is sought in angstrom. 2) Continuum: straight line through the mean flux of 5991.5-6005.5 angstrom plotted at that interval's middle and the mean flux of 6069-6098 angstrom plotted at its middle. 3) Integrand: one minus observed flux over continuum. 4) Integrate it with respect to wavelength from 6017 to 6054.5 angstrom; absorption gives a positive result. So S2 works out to -0.7 angstrom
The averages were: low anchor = 8.19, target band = 8.42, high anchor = 8.33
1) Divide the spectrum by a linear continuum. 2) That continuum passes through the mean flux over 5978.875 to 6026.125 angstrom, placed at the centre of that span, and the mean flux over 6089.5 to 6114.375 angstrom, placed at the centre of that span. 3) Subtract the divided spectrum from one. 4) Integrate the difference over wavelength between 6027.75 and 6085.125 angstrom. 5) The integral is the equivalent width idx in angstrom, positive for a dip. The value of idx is -0.6 angstrom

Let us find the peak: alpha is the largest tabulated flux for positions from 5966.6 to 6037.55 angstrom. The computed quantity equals 8.795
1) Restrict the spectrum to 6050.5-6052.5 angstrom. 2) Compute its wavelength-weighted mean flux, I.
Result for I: 8.29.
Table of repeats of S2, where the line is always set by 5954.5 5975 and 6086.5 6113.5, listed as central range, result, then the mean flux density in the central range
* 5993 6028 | 0.3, 8.28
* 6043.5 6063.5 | -0.2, 8.41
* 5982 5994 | -0.1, 8.46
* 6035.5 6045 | -0.2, 8.48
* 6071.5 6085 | 0.0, 8.32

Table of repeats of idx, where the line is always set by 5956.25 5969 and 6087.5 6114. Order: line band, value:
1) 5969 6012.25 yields 0.6 angstrom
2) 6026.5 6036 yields -0.1 angstrom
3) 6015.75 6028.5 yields 0.0 angstrom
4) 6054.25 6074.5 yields -0.2 angstrom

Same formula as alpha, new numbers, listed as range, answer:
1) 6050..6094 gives 8.678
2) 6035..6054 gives 8.661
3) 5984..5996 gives 8.639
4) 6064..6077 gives 8.606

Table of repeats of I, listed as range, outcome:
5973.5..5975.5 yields 8.23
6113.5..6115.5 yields 8.36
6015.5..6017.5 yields 8.28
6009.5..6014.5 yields 8.48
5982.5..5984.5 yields 8.34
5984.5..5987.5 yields 8.54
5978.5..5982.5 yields 8.44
